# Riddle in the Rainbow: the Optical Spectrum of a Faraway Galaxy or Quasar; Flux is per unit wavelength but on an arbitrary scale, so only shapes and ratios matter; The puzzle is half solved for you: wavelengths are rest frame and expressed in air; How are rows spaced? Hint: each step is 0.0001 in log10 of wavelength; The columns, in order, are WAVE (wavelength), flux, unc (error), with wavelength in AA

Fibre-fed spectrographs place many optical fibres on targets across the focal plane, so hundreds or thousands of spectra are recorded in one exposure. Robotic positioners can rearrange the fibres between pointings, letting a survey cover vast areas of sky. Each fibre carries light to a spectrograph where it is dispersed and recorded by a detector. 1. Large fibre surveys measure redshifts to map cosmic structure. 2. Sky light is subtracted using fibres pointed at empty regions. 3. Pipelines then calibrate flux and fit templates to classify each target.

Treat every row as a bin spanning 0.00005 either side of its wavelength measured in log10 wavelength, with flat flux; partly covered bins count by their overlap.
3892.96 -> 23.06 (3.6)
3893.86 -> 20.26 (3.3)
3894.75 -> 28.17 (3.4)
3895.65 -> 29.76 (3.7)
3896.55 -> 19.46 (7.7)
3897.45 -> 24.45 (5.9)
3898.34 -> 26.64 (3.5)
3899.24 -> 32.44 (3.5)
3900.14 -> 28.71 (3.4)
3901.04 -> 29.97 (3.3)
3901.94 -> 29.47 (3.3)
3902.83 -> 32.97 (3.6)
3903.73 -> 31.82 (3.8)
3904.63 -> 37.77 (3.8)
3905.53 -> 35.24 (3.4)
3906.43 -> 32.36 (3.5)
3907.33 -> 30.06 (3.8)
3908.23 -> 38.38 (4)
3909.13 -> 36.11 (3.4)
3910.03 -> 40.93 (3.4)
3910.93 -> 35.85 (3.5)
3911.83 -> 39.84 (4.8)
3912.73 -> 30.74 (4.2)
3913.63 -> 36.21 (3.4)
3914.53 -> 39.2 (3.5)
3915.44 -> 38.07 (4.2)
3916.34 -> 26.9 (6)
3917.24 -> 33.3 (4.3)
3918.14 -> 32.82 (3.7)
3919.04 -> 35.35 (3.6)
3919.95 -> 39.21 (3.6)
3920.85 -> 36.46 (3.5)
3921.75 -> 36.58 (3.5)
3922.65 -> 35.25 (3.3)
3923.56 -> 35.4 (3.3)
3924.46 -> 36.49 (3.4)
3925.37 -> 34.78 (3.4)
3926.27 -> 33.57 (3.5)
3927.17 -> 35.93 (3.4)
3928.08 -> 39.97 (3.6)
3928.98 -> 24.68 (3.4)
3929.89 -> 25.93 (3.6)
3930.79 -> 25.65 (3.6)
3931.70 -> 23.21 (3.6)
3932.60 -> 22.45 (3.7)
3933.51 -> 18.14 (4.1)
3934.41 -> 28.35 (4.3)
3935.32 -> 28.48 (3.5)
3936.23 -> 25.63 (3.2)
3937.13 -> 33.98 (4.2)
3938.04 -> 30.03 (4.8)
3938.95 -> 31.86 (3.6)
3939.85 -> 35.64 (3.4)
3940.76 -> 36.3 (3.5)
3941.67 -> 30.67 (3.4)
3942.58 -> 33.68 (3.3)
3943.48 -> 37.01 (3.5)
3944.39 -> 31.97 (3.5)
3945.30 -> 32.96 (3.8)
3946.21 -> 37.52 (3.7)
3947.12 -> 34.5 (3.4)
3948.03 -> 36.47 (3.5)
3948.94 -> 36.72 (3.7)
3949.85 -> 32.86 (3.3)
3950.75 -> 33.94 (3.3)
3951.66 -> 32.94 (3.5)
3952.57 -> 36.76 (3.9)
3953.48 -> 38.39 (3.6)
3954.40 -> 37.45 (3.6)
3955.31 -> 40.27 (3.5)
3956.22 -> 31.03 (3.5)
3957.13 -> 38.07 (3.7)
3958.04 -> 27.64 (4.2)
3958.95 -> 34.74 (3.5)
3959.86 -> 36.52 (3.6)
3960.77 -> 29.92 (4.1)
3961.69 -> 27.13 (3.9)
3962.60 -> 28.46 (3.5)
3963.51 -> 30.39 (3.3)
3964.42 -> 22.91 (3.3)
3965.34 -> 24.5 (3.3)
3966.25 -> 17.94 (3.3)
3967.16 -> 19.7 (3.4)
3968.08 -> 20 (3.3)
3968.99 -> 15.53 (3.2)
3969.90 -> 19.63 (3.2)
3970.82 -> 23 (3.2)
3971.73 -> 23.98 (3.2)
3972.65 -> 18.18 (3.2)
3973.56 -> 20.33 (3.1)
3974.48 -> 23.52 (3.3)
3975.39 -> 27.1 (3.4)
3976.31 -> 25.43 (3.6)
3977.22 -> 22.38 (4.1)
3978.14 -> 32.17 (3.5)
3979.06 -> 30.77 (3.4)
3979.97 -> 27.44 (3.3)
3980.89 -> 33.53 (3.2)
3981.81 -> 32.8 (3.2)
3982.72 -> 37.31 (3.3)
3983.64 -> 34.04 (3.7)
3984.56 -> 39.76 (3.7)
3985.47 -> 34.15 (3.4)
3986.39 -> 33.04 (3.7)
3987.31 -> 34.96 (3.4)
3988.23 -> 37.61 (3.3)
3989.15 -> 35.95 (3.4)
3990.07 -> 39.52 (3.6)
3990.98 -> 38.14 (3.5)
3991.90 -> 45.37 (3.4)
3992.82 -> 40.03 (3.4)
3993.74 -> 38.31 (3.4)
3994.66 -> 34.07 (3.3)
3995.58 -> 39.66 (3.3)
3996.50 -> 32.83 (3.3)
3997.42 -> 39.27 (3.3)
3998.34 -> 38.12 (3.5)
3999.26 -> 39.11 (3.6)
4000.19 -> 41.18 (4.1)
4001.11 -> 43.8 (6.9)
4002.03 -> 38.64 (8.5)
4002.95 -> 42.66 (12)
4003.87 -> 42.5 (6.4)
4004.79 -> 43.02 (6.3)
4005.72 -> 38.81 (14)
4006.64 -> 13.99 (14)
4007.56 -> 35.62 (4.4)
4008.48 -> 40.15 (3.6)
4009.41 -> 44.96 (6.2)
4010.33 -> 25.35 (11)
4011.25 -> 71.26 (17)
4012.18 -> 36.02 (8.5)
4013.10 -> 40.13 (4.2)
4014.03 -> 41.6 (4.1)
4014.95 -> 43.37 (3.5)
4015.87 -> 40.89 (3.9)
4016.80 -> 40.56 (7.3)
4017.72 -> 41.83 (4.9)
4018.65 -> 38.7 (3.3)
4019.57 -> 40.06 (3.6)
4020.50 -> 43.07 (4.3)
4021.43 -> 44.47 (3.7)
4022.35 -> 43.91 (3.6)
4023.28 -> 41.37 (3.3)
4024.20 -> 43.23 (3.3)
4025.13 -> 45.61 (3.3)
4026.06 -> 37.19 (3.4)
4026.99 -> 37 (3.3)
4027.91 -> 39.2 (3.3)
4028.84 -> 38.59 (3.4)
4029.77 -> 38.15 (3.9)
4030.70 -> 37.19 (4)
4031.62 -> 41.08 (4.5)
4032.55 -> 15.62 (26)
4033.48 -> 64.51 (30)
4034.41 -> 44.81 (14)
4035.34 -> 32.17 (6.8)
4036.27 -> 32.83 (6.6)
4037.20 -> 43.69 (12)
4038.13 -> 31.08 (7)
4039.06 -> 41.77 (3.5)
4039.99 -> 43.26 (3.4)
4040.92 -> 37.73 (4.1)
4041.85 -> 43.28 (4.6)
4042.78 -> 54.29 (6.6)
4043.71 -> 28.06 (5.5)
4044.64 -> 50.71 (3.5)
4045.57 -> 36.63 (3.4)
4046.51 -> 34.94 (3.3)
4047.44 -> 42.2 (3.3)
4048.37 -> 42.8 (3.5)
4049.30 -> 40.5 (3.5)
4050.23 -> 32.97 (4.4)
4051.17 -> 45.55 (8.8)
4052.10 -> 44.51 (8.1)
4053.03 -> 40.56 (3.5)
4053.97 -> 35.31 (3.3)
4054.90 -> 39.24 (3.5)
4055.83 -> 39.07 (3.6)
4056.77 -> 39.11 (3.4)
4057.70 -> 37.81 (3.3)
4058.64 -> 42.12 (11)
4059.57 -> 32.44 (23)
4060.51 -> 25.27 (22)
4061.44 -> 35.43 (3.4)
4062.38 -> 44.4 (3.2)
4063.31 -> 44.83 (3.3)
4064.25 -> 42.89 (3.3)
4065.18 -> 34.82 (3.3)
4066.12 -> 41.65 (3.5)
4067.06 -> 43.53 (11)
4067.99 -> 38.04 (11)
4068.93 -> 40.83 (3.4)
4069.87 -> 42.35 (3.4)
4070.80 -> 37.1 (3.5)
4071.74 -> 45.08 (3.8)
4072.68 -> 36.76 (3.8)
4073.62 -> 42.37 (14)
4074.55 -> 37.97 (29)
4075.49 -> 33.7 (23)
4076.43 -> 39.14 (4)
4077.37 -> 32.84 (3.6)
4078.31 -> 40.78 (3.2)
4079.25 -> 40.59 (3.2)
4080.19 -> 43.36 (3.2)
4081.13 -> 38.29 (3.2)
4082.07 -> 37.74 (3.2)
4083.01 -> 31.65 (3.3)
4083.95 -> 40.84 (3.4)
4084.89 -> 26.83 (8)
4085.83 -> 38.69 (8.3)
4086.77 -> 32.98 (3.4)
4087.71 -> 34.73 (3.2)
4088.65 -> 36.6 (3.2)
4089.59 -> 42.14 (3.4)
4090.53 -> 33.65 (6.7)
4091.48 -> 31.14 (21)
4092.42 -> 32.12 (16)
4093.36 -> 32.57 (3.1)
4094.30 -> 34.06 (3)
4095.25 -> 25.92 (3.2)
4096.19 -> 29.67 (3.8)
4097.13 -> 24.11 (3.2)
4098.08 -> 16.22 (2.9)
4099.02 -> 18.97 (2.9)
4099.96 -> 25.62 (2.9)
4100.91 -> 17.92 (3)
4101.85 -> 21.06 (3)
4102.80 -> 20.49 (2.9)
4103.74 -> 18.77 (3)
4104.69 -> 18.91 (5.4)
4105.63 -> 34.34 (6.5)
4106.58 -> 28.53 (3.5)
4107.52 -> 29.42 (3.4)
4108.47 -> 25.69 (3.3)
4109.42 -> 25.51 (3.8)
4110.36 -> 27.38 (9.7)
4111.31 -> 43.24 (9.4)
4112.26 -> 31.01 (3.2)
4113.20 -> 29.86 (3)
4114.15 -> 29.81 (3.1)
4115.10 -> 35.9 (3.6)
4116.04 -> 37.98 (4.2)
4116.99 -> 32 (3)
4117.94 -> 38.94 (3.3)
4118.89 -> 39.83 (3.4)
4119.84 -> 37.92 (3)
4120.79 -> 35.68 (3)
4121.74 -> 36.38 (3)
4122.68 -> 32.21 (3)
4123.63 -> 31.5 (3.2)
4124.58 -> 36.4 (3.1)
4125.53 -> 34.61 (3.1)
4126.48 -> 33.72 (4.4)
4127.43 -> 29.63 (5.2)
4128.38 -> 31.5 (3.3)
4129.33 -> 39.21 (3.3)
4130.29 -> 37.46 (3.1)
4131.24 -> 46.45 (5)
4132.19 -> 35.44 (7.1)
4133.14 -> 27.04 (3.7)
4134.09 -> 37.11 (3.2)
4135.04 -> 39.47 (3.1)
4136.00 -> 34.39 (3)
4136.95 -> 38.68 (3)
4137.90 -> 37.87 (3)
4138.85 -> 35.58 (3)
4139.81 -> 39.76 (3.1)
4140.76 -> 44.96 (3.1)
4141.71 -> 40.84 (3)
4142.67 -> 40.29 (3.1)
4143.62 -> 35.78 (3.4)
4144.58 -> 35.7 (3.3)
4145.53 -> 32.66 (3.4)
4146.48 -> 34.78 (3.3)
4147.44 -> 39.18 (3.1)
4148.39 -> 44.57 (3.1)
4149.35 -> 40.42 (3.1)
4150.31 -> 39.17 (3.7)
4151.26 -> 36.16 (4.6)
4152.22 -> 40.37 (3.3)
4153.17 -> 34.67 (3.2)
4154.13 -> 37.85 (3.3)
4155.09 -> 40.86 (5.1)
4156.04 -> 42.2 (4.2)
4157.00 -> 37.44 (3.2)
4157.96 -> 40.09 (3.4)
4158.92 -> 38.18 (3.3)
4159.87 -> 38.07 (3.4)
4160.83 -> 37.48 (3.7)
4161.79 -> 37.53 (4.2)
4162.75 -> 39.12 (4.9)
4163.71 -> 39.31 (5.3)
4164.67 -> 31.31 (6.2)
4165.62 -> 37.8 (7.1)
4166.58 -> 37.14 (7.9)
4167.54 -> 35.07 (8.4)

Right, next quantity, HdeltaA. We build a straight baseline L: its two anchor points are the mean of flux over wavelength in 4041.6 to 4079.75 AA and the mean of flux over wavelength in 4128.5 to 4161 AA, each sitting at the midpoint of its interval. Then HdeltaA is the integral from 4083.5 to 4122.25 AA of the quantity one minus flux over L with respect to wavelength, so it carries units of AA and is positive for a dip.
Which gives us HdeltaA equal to 8.3 AA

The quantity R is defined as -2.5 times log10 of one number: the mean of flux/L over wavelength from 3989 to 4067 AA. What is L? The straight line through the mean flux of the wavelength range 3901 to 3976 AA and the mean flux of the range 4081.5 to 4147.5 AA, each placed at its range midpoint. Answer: -0.23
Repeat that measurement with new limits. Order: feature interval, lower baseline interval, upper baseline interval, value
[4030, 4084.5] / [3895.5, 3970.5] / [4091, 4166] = -0.19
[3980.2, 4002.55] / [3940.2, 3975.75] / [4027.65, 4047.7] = -0.11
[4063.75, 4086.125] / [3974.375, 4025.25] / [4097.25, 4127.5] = -0.19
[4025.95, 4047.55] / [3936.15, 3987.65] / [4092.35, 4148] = -0.24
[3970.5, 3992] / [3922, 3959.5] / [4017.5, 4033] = 0.15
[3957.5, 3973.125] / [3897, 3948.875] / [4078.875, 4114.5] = 0.28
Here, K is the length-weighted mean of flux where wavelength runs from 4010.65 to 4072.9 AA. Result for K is 40.4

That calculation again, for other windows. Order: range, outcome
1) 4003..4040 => 40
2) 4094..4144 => 32.3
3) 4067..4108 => 32.8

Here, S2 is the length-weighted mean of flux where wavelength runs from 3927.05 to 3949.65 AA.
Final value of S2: 31.1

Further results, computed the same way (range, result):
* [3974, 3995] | 33.8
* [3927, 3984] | 29.6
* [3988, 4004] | 39.2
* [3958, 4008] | 31.8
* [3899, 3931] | 34.1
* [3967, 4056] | 37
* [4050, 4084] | 39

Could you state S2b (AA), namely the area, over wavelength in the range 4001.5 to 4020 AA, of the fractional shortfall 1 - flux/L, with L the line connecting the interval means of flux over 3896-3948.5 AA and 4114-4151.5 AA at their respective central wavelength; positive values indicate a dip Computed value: -3.1 AA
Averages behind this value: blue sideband 32.5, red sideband 36.7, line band 40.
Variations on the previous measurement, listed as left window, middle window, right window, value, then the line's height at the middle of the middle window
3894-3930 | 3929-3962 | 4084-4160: 1.2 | 33.3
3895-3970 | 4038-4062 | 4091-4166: -4.5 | 33.1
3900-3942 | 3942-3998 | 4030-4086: 5.3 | 35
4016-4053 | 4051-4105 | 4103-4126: 1.8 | 35.8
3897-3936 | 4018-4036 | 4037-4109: -2.9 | 34.6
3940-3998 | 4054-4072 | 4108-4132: -3.1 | 33.4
